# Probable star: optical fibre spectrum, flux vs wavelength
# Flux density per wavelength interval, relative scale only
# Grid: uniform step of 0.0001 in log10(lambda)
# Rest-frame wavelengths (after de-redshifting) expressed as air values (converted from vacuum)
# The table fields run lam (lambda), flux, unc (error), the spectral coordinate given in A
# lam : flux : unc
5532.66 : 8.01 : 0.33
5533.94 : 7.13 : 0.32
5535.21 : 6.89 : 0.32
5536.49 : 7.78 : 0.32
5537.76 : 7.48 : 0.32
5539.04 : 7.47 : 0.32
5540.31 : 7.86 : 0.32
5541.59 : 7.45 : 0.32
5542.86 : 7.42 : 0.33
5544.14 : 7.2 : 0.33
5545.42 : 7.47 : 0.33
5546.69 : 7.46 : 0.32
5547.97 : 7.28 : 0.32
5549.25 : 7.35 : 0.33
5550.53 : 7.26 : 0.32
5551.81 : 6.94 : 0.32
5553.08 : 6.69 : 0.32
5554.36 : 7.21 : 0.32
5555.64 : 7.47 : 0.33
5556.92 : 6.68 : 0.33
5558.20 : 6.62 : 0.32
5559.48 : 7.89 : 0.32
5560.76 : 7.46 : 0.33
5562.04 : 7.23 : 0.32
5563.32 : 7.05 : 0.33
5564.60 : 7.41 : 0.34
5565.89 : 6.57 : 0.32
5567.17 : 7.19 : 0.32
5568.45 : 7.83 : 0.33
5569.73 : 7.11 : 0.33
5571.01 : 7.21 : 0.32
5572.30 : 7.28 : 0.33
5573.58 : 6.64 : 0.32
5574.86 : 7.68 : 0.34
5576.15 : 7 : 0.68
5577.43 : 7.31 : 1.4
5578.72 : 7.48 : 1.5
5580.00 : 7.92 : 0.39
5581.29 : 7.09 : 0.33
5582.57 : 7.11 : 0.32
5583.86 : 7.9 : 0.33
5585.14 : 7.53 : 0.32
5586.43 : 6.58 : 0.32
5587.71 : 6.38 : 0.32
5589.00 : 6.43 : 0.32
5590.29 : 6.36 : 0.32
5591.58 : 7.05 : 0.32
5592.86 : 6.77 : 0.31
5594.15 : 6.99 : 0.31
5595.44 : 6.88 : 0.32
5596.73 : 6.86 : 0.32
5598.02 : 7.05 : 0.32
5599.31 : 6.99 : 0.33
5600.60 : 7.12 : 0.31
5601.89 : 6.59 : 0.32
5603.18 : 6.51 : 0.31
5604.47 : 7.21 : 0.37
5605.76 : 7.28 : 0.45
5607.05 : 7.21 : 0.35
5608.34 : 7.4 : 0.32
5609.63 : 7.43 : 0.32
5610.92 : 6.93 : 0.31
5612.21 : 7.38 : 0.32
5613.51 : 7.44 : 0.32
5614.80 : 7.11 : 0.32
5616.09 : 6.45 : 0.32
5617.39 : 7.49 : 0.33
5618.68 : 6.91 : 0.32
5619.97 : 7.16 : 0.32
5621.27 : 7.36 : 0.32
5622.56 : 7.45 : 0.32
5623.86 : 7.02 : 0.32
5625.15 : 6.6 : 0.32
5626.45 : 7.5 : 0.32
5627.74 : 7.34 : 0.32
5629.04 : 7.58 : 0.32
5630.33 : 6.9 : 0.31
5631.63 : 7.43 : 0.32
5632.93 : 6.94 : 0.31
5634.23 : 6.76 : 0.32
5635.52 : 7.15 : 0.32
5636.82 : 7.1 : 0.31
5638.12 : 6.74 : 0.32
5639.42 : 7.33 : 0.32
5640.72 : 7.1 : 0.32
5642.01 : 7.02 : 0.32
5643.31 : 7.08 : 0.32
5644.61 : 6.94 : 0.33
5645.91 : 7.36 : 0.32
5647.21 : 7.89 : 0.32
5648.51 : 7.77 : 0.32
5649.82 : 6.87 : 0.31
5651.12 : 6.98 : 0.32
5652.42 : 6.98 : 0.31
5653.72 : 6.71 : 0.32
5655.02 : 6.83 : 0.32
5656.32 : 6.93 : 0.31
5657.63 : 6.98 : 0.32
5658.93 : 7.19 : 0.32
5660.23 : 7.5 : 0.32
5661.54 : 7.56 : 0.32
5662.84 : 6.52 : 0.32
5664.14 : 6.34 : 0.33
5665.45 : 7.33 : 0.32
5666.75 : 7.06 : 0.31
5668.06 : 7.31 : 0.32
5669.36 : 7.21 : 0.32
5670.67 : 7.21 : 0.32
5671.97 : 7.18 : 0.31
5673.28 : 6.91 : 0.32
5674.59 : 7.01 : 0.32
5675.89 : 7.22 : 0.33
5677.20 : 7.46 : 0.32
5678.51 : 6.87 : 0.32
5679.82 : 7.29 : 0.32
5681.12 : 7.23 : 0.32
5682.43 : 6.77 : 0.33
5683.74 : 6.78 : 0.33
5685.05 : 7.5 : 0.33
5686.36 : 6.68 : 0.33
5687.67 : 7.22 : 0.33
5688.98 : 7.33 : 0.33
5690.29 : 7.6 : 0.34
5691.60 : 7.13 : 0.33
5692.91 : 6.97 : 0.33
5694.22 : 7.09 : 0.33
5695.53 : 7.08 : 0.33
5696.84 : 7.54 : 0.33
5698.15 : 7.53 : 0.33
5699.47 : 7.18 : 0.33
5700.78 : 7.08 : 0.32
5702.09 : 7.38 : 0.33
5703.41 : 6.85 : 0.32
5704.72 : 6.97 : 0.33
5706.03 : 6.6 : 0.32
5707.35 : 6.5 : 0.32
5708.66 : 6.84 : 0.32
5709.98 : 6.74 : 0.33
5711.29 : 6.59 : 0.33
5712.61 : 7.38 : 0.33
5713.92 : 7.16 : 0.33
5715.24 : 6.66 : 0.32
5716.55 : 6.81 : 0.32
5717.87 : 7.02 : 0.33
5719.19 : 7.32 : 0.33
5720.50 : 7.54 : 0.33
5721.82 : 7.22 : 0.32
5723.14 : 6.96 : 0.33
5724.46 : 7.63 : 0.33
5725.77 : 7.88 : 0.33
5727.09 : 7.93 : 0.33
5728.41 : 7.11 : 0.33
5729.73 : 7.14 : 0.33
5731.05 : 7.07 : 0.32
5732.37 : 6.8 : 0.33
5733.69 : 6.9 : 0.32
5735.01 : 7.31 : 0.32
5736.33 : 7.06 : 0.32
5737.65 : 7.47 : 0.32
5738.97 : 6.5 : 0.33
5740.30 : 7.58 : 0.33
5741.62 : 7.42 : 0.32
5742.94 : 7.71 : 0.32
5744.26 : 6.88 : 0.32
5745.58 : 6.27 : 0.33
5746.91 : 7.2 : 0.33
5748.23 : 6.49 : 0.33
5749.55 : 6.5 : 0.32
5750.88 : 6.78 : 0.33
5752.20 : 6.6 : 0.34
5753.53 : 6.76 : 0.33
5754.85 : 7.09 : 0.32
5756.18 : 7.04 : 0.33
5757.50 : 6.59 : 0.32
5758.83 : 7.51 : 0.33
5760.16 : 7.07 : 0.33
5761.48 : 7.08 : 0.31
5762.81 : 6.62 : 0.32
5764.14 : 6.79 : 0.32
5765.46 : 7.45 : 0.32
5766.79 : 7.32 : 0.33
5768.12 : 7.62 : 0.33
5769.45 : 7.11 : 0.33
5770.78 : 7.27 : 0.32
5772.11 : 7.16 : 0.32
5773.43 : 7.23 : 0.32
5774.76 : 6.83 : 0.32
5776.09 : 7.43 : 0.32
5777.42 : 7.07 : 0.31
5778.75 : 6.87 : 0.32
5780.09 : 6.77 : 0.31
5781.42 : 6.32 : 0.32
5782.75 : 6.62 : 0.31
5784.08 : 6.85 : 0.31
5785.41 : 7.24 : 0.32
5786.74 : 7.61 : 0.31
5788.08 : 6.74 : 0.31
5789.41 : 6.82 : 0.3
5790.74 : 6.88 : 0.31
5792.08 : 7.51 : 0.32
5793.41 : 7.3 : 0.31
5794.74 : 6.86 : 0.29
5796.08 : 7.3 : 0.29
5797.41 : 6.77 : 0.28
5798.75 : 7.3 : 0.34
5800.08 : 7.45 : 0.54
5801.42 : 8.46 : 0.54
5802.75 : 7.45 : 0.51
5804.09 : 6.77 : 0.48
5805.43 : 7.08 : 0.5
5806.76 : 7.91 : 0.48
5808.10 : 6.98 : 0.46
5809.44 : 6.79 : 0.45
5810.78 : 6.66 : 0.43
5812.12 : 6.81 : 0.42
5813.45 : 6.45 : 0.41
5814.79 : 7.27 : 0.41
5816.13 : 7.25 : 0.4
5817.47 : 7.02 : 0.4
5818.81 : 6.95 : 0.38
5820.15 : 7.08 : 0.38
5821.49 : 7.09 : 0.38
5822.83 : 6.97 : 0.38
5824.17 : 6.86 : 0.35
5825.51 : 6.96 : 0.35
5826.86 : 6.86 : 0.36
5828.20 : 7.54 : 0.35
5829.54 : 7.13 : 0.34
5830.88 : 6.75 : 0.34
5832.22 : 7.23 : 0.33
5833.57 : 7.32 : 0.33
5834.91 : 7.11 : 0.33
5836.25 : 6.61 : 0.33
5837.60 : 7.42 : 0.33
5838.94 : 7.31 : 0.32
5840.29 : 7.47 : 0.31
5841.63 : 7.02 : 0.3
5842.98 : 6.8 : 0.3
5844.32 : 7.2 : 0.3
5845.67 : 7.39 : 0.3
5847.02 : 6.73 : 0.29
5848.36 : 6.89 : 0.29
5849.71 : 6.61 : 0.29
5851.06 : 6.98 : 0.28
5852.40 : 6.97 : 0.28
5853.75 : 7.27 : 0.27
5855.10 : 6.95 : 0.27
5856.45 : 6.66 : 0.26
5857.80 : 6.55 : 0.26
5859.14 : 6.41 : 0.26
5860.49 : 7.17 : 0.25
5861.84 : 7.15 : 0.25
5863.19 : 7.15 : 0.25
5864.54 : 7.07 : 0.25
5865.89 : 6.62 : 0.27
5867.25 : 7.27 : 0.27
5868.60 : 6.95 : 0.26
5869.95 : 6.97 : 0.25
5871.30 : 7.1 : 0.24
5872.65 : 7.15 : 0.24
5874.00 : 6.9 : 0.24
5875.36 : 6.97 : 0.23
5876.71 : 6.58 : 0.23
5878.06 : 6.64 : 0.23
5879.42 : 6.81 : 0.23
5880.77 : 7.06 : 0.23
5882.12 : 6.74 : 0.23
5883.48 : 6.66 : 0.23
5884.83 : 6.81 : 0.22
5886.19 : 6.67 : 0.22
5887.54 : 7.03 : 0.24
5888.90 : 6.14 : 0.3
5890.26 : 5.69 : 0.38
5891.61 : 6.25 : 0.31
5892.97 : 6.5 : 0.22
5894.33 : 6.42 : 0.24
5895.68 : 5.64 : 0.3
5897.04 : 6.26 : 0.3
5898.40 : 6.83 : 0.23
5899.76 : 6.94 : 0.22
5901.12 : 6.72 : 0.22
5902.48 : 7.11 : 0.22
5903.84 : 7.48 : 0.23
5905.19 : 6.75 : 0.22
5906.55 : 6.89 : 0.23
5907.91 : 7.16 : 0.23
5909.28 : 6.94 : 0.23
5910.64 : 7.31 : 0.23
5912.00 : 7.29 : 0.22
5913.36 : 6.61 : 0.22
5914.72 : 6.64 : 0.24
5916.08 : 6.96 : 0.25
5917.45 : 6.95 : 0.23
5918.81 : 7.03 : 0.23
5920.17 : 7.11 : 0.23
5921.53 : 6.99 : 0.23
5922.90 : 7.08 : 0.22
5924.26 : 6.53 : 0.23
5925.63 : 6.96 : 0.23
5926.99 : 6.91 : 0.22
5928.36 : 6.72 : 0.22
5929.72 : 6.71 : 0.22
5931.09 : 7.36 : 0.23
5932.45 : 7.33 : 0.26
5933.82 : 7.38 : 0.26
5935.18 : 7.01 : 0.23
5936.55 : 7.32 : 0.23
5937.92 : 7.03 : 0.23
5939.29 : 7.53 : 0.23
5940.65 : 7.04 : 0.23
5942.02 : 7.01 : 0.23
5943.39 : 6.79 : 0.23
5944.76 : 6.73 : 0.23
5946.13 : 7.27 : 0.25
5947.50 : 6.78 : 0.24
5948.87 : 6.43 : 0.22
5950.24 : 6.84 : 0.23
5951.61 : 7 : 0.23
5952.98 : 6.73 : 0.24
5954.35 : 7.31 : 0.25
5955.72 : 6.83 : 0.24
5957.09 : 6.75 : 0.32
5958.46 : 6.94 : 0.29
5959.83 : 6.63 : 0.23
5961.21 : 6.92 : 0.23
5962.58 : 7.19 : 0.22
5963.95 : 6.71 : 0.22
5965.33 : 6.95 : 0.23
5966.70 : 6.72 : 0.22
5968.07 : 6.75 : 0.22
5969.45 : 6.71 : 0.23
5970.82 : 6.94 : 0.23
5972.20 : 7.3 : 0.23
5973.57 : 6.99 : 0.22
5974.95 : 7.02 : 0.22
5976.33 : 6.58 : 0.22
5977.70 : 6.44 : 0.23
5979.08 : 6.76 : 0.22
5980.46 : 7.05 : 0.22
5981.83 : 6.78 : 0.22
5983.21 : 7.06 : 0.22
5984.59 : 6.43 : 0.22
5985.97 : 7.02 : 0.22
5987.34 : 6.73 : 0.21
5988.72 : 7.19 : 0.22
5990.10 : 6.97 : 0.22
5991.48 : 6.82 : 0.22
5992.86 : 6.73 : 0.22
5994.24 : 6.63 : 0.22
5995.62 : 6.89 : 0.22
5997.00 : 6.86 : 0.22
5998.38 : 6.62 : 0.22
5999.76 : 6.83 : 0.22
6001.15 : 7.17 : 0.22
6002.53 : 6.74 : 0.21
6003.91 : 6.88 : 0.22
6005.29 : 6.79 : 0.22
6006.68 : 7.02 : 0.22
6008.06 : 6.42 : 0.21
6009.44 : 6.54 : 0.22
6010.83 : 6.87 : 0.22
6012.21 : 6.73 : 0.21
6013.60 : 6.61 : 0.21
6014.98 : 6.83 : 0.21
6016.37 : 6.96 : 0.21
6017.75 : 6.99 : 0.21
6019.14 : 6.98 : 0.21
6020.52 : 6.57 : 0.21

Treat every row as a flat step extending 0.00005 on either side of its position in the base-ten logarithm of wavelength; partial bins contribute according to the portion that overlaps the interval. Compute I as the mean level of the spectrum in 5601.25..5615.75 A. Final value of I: 7.12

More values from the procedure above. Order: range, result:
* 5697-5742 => 7.12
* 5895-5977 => 6.92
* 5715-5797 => 7.07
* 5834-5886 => 6.95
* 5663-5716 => 7.06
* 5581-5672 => 7.08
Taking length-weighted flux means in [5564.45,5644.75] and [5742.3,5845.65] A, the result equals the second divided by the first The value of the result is 1.0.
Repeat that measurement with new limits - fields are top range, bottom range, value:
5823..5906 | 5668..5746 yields 0.96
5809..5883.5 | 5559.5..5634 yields 0.98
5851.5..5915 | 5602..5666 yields 0.96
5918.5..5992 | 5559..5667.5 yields 0.97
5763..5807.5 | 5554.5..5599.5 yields 1.01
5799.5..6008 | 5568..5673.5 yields 0.97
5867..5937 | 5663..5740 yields 0.96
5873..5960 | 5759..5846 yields 0.97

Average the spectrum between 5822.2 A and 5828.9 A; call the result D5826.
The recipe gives 7.04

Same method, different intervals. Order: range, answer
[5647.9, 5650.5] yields 7.29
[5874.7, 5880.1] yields 6.75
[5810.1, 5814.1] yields 6.65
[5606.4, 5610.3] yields 7.35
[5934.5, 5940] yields 7.22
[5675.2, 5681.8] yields 7.22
